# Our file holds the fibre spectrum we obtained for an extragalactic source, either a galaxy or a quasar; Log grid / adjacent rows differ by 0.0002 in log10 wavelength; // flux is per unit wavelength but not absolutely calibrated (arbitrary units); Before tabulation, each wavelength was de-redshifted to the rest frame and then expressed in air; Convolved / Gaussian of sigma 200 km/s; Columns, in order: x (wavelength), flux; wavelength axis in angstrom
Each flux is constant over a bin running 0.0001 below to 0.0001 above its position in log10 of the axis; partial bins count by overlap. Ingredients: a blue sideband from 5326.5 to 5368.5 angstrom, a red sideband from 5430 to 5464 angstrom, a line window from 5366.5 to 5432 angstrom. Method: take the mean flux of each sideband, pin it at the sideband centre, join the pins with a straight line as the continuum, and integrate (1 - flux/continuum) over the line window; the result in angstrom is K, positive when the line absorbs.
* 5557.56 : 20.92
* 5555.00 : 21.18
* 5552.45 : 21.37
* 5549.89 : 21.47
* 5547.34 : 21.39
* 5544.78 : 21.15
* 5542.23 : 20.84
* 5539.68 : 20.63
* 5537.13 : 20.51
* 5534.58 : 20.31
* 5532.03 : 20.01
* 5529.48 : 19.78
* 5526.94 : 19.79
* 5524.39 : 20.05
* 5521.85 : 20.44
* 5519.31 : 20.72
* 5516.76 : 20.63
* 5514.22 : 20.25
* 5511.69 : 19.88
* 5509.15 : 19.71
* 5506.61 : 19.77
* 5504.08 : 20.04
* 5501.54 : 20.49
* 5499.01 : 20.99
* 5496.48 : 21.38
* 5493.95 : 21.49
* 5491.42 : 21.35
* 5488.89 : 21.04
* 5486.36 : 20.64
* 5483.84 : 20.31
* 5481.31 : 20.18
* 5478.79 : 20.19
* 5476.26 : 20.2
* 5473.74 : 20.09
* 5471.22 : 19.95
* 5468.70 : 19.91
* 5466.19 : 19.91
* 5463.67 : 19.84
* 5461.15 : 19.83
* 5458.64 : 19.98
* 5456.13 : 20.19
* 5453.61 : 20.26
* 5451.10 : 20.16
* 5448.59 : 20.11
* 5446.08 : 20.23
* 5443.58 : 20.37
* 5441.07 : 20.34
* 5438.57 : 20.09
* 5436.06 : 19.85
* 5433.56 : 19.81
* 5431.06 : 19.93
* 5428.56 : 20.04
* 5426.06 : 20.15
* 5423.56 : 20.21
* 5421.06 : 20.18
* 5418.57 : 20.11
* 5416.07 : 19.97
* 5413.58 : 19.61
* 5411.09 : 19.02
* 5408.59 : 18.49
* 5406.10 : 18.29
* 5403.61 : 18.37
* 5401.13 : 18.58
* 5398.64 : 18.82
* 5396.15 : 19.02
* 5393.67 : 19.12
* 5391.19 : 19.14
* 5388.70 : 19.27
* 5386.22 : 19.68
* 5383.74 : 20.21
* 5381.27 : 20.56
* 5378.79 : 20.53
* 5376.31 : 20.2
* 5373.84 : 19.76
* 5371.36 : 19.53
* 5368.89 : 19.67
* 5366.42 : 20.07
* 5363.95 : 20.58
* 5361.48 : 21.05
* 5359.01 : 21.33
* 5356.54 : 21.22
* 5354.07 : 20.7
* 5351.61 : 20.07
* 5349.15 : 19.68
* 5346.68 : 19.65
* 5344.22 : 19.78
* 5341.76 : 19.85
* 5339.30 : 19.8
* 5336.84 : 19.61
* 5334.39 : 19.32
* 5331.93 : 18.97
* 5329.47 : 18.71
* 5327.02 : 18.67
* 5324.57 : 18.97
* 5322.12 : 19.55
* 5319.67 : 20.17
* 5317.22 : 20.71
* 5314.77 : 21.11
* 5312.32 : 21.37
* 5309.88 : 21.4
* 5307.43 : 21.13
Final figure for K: 1.5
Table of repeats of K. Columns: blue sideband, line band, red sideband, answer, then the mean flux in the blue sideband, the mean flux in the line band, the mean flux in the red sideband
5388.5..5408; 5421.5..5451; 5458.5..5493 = -0.90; 18.8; 20.1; 20.3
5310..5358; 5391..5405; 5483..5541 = 0.91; 19.9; 18.8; 20.4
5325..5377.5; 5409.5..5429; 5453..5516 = 0.23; 19.9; 19.9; 20.3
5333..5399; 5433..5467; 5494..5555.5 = 0.31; 19.9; 20.1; 20.5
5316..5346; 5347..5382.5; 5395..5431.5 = -1.60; 19.5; 20.3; 19.4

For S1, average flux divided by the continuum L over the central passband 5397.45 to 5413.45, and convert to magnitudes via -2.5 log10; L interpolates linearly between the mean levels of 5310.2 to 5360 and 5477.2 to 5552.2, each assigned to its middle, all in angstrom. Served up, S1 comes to 0.09 mag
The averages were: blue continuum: 20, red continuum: 20.5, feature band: 18.7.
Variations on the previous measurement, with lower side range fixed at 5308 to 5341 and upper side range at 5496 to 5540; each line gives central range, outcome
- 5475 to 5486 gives -0.003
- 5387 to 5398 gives 0.049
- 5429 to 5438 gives 0.012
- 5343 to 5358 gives -0.014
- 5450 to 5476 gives 0.008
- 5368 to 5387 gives -0.002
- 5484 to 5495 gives -0.043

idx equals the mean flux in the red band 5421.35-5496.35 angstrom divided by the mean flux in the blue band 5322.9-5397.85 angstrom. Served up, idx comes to 1.0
